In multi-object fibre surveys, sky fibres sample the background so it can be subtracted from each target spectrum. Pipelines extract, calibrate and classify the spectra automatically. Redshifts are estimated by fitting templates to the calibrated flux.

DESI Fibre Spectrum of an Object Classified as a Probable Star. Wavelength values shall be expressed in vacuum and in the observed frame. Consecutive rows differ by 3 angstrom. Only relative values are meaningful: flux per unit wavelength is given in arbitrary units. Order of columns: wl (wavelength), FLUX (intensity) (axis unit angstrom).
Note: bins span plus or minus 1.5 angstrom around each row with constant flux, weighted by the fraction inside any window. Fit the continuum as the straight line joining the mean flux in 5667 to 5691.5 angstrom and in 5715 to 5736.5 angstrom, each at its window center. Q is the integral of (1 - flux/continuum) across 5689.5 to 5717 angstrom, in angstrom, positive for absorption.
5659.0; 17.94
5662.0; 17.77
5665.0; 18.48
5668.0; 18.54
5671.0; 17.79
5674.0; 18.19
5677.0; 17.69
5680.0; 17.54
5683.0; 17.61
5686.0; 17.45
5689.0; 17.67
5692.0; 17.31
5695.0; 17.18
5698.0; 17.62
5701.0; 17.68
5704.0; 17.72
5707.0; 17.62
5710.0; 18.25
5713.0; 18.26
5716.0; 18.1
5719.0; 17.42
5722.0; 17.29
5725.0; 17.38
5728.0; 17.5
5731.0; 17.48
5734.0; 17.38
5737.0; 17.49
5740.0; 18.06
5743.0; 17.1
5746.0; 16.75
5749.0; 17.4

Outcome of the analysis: -0.2 angstrom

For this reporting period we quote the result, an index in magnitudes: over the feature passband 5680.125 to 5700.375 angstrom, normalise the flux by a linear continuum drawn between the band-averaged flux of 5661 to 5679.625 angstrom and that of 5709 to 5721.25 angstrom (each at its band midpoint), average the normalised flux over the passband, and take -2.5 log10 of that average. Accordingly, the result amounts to 0.03 mag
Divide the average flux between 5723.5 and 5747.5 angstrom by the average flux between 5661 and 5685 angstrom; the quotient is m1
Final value 0.97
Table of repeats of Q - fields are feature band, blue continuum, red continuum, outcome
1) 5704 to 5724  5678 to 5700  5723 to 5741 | -0.33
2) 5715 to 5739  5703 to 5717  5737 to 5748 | 0.20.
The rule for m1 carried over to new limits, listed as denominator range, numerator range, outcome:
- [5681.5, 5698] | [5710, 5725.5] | 1.02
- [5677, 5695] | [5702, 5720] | 1.02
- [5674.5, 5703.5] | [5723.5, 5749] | 0.99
